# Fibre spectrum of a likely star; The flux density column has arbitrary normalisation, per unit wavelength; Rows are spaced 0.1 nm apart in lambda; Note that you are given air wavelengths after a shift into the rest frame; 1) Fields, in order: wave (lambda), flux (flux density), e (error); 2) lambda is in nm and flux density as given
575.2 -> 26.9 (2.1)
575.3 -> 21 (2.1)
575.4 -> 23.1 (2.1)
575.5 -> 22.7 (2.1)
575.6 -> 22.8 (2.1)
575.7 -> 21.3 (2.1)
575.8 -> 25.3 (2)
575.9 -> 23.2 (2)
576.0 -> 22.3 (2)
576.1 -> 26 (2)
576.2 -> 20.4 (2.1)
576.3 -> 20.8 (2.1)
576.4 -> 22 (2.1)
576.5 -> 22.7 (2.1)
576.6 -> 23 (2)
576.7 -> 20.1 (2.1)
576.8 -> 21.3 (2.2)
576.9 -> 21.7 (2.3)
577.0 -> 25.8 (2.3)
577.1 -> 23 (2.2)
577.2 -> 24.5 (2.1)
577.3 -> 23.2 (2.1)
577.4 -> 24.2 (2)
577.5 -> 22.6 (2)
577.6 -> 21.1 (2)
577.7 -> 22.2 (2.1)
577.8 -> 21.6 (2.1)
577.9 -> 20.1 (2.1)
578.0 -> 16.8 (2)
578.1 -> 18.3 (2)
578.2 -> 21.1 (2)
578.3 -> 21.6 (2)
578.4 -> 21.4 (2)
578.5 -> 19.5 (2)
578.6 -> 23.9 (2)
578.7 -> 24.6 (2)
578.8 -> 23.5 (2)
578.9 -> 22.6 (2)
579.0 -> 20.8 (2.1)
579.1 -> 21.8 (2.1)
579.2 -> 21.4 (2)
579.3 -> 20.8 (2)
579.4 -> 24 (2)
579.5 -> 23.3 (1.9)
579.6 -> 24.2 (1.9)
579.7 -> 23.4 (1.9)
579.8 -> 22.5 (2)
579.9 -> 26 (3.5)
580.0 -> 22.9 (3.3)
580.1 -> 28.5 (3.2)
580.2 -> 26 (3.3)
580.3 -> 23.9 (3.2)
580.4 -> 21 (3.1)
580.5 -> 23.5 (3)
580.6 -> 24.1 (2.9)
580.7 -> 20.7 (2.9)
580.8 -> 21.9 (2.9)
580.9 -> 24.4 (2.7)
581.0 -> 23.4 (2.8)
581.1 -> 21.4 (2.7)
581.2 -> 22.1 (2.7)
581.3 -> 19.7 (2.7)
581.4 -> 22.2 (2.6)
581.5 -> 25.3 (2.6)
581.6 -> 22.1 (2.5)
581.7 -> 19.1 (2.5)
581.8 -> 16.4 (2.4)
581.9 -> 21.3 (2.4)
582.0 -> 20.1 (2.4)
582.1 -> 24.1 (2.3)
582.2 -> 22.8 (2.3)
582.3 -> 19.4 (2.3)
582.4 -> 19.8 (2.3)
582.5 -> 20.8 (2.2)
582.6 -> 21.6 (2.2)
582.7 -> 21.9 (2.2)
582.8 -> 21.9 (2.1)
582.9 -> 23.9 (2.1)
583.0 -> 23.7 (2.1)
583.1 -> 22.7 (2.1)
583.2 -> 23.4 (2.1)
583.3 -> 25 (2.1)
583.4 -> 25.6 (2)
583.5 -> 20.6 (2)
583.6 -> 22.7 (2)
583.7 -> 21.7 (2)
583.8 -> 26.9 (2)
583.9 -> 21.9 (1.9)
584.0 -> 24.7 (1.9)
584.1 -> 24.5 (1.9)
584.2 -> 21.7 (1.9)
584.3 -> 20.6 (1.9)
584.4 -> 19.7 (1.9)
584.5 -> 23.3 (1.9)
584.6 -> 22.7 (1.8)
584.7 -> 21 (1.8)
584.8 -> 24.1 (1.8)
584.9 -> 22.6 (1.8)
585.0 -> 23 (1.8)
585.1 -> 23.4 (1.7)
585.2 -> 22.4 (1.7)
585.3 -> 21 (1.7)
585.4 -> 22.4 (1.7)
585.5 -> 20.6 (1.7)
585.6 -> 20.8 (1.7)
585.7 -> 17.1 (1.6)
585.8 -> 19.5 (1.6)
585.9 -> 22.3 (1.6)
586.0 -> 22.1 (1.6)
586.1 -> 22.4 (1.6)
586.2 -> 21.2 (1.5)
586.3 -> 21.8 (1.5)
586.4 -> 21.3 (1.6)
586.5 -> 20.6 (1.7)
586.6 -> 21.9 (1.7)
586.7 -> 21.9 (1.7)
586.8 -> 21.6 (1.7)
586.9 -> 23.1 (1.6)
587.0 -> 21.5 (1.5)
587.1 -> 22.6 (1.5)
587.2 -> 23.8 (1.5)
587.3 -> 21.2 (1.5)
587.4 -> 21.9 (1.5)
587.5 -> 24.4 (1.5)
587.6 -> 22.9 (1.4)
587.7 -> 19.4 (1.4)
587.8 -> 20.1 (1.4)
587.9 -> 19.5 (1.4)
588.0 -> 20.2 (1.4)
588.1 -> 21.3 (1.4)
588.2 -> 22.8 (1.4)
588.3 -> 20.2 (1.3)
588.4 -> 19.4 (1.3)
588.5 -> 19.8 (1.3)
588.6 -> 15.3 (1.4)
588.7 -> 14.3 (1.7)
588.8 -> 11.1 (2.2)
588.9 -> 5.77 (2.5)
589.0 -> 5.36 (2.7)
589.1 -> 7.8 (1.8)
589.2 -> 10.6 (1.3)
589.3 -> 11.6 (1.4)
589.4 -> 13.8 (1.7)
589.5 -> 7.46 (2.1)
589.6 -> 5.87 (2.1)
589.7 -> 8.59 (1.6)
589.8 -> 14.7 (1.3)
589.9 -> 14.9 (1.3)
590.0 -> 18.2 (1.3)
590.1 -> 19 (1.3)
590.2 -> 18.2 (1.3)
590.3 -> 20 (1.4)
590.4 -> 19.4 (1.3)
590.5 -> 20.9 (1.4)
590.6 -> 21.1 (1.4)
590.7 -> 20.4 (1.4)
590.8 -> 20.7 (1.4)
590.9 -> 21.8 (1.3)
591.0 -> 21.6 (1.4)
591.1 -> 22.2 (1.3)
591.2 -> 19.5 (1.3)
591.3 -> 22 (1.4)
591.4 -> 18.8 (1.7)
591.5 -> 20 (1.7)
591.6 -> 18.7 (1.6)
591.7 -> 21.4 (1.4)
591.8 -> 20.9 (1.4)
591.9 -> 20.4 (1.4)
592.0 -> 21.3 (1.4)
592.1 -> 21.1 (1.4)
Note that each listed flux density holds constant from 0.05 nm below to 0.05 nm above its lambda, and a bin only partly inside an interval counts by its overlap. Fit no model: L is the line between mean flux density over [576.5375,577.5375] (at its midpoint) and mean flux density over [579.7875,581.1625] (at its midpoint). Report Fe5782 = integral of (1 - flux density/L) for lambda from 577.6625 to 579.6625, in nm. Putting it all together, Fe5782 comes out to 0.14 nm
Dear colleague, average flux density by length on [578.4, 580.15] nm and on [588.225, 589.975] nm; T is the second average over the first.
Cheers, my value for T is 0.5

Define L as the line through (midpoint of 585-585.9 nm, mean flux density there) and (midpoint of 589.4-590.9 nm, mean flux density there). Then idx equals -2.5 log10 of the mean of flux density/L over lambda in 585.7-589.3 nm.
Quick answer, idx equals 0.01 mag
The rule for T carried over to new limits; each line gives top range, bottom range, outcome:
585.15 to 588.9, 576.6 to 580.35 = 0.91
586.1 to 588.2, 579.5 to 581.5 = 0.93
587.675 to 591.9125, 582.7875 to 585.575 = 0.75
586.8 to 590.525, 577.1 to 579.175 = 0.78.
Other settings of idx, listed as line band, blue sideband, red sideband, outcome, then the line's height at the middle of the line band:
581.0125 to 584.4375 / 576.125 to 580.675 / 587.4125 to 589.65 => -0.138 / 19.5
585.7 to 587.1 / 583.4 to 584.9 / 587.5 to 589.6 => -0.139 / 19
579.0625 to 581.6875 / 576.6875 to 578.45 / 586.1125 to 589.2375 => -0.103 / 21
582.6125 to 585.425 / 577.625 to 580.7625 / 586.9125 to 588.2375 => -0.039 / 22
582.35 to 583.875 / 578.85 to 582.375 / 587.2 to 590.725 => -0.106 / 20.7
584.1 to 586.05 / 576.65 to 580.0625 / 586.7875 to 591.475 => -0.116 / 19.5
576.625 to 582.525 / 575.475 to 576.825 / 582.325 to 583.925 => 0.018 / 22.6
